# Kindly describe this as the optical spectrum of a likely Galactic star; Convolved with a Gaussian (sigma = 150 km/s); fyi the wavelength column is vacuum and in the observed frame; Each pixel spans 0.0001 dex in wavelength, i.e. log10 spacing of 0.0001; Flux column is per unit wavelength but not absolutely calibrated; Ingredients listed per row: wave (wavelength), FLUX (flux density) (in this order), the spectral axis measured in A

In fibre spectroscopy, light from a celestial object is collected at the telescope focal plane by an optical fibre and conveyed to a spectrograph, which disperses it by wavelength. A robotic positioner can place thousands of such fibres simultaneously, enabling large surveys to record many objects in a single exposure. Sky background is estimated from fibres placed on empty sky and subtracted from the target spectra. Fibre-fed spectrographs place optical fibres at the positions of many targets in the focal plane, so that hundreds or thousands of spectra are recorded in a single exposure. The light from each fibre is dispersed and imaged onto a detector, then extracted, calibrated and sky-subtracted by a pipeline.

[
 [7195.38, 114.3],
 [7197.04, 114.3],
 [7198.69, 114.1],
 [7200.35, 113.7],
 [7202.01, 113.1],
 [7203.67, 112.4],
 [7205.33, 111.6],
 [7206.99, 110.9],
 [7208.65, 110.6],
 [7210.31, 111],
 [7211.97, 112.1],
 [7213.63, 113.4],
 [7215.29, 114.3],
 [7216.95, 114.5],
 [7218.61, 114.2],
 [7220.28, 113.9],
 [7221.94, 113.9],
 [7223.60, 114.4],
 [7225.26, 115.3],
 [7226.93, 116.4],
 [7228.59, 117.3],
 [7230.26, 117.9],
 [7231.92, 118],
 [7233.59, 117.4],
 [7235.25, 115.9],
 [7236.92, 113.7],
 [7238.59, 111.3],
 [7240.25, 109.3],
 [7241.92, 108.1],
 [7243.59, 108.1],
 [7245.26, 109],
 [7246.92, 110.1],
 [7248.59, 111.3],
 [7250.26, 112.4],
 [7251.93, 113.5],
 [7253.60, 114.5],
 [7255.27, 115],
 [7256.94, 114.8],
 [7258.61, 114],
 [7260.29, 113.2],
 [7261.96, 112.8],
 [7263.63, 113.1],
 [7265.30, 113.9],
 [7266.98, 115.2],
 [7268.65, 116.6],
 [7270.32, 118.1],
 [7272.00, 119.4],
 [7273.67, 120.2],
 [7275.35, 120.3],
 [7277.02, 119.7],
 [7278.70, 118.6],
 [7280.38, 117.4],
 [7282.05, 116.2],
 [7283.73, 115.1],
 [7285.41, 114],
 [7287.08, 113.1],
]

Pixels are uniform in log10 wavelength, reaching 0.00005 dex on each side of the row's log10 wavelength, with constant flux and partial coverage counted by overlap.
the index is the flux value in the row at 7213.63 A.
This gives 113.4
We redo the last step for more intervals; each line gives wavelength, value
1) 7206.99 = 110.9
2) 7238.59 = 111.3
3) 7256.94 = 114.8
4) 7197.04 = 114.3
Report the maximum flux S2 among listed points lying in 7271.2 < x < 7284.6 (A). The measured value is 120.3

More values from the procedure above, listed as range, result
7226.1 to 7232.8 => 118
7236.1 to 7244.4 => 113.7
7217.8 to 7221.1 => 114.2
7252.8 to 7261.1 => 115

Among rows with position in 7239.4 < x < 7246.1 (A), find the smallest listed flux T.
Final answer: 108.1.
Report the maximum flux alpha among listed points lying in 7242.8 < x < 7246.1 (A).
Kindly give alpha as 109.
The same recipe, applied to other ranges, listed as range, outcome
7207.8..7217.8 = 114.5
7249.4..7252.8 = 113.5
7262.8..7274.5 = 120.2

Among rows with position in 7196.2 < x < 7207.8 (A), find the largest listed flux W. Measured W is 114.3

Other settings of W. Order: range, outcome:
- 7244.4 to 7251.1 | 112.4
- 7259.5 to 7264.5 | 113.2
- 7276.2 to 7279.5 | 119.7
